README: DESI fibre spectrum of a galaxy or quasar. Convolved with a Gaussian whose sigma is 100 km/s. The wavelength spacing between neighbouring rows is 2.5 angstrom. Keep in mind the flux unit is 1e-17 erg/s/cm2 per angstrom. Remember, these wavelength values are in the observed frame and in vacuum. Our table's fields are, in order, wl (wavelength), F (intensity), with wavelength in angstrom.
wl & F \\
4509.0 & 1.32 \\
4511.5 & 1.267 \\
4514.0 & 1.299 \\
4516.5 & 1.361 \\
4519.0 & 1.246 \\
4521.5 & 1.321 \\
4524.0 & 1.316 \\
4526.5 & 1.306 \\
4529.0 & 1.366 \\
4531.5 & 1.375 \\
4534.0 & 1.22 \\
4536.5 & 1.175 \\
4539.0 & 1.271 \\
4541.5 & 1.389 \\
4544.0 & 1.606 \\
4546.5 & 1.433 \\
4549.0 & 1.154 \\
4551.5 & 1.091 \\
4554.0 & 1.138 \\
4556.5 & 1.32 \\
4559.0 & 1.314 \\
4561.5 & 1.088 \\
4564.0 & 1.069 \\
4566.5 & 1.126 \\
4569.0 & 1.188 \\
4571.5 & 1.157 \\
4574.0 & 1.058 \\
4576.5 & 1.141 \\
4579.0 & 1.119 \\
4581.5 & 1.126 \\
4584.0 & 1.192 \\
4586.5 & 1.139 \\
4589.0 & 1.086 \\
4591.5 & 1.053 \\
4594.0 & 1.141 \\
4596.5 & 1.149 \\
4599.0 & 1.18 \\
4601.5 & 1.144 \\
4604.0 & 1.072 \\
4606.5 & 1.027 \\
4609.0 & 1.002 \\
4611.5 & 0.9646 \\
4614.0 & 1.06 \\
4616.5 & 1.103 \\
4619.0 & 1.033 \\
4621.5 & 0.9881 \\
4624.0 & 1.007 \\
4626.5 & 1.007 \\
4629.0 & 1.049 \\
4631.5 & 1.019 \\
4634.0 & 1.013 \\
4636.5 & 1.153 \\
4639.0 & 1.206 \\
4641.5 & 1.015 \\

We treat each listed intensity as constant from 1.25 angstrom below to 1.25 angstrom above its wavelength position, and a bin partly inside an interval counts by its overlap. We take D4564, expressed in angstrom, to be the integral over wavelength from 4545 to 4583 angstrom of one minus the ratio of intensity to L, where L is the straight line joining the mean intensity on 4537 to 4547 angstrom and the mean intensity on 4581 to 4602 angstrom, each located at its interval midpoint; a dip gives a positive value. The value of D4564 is 3.4 angstrom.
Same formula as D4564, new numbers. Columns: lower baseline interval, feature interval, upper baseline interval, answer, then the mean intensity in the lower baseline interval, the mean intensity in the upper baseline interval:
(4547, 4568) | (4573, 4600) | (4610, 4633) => -0.5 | 1.17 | 1.03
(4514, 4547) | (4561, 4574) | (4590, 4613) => 0.9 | 1.33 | 1.08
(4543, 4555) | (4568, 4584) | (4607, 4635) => 0.7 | 1.28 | 1.02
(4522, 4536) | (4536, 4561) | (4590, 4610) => -0.7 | 1.31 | 1.1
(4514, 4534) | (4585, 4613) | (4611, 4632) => 0.2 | 1.32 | 1.03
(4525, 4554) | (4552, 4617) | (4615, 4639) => 2.8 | 1.3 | 1.05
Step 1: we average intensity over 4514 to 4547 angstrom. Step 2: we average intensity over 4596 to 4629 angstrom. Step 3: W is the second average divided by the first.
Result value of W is 0.79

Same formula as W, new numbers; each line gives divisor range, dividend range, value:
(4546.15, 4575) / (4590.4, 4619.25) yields 0.92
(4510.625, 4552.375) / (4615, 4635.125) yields 0.79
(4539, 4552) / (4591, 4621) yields 0.80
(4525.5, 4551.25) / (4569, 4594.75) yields 0.85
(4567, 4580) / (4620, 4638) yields 0.91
